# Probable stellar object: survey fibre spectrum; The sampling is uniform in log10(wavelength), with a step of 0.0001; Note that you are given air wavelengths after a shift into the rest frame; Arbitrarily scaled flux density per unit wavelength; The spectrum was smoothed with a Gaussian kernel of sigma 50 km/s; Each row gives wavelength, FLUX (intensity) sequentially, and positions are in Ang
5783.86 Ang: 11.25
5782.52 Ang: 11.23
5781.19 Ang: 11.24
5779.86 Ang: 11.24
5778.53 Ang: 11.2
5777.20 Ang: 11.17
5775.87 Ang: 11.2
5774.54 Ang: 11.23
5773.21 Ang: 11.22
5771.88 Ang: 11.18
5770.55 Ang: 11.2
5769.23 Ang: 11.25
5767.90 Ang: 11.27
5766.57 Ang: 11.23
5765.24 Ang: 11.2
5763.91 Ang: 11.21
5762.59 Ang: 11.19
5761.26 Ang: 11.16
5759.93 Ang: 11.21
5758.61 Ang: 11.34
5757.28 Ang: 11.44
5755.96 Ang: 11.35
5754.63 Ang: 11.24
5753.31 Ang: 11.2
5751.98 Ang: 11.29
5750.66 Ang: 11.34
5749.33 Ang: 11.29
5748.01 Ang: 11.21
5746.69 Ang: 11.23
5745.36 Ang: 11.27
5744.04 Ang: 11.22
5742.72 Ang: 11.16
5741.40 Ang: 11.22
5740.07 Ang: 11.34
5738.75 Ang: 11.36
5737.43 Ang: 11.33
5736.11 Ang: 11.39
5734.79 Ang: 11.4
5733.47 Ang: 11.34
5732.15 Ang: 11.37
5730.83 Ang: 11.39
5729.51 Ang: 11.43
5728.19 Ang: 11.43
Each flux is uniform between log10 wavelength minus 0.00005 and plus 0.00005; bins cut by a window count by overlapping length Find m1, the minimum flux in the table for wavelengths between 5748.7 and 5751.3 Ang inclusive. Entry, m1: 11.29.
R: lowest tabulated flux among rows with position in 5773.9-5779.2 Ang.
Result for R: 11.17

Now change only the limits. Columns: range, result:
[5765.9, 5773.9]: 11.18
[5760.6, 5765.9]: 11.16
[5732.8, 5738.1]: 11.33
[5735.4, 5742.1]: 11.22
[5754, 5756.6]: 11.24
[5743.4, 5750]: 11.21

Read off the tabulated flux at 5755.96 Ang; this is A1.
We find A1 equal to 11.35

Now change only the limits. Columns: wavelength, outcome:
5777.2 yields 11.17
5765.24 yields 11.2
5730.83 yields 11.39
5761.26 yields 11.16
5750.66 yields 11.34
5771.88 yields 11.18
